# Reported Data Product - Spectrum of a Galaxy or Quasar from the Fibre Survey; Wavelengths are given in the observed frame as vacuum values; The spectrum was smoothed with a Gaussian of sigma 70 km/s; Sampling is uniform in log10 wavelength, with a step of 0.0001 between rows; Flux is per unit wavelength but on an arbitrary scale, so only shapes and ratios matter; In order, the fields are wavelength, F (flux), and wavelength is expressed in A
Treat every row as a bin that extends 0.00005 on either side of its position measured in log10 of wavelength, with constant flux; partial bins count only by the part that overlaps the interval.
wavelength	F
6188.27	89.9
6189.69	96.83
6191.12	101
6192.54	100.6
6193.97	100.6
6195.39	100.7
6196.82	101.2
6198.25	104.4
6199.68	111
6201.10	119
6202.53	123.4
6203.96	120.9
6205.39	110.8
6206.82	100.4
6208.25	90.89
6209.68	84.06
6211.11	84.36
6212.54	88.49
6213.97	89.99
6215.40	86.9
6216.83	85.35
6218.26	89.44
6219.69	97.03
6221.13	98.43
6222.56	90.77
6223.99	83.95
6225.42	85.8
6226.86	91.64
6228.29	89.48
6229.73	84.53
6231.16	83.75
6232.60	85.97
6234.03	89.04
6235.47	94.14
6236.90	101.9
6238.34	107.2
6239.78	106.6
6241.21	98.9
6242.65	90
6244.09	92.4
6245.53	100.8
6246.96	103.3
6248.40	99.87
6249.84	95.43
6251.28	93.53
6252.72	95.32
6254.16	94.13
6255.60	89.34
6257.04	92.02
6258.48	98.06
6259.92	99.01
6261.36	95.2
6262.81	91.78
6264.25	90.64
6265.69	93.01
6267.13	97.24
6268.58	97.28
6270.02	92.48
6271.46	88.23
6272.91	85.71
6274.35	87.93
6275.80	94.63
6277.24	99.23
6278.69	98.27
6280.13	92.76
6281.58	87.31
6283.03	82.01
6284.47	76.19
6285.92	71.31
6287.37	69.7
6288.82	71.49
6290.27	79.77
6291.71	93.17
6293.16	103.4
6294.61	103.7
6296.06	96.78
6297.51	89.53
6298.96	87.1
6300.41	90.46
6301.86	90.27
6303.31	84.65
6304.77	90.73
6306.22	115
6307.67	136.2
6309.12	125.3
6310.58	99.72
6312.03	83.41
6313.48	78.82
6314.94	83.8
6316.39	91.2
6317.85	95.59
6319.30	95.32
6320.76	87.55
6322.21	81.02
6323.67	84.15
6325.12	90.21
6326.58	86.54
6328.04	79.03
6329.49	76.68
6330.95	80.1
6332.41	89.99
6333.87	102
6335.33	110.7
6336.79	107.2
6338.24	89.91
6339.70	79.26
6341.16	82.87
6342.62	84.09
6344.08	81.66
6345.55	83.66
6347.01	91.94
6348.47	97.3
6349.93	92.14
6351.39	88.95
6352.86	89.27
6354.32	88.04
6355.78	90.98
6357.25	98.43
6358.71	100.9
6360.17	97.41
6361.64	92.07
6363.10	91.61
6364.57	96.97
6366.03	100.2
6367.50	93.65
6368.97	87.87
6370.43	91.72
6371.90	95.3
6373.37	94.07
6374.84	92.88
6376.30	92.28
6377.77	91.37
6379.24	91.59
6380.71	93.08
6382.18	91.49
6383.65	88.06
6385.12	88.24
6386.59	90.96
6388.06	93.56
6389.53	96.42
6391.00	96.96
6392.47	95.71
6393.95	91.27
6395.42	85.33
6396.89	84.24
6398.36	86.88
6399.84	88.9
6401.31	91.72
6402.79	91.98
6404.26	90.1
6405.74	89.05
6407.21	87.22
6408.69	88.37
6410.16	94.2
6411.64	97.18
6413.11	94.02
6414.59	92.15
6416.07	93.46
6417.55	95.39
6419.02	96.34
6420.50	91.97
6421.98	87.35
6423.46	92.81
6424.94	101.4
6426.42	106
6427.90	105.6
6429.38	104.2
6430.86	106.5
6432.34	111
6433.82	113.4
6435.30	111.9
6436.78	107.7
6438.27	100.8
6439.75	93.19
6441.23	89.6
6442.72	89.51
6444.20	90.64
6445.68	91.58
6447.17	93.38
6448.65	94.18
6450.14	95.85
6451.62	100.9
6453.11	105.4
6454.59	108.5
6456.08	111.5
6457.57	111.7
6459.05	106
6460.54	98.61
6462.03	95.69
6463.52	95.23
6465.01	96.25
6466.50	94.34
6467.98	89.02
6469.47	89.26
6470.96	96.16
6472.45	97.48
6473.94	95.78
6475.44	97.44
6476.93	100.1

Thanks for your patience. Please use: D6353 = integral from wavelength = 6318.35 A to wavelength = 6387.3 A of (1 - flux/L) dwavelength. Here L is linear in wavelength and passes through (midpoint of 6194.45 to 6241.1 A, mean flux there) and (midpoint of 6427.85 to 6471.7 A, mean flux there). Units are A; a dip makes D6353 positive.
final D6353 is 5.3 A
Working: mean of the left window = 96.4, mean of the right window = 99.8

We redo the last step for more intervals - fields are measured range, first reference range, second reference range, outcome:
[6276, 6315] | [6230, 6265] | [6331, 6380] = 0.8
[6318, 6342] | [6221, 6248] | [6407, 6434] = 1.7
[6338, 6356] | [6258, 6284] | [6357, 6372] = 1.3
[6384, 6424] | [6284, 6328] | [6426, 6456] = 2.8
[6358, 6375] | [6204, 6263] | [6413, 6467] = 0.5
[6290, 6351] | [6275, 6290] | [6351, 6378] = -2.7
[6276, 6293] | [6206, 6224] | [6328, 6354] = 1.0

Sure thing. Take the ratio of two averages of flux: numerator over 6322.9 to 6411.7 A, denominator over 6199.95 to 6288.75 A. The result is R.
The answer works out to 1.0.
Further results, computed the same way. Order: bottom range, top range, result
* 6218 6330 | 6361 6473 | 1.04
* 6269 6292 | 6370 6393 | 1.08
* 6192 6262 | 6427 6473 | 1.04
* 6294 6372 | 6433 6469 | 1.07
